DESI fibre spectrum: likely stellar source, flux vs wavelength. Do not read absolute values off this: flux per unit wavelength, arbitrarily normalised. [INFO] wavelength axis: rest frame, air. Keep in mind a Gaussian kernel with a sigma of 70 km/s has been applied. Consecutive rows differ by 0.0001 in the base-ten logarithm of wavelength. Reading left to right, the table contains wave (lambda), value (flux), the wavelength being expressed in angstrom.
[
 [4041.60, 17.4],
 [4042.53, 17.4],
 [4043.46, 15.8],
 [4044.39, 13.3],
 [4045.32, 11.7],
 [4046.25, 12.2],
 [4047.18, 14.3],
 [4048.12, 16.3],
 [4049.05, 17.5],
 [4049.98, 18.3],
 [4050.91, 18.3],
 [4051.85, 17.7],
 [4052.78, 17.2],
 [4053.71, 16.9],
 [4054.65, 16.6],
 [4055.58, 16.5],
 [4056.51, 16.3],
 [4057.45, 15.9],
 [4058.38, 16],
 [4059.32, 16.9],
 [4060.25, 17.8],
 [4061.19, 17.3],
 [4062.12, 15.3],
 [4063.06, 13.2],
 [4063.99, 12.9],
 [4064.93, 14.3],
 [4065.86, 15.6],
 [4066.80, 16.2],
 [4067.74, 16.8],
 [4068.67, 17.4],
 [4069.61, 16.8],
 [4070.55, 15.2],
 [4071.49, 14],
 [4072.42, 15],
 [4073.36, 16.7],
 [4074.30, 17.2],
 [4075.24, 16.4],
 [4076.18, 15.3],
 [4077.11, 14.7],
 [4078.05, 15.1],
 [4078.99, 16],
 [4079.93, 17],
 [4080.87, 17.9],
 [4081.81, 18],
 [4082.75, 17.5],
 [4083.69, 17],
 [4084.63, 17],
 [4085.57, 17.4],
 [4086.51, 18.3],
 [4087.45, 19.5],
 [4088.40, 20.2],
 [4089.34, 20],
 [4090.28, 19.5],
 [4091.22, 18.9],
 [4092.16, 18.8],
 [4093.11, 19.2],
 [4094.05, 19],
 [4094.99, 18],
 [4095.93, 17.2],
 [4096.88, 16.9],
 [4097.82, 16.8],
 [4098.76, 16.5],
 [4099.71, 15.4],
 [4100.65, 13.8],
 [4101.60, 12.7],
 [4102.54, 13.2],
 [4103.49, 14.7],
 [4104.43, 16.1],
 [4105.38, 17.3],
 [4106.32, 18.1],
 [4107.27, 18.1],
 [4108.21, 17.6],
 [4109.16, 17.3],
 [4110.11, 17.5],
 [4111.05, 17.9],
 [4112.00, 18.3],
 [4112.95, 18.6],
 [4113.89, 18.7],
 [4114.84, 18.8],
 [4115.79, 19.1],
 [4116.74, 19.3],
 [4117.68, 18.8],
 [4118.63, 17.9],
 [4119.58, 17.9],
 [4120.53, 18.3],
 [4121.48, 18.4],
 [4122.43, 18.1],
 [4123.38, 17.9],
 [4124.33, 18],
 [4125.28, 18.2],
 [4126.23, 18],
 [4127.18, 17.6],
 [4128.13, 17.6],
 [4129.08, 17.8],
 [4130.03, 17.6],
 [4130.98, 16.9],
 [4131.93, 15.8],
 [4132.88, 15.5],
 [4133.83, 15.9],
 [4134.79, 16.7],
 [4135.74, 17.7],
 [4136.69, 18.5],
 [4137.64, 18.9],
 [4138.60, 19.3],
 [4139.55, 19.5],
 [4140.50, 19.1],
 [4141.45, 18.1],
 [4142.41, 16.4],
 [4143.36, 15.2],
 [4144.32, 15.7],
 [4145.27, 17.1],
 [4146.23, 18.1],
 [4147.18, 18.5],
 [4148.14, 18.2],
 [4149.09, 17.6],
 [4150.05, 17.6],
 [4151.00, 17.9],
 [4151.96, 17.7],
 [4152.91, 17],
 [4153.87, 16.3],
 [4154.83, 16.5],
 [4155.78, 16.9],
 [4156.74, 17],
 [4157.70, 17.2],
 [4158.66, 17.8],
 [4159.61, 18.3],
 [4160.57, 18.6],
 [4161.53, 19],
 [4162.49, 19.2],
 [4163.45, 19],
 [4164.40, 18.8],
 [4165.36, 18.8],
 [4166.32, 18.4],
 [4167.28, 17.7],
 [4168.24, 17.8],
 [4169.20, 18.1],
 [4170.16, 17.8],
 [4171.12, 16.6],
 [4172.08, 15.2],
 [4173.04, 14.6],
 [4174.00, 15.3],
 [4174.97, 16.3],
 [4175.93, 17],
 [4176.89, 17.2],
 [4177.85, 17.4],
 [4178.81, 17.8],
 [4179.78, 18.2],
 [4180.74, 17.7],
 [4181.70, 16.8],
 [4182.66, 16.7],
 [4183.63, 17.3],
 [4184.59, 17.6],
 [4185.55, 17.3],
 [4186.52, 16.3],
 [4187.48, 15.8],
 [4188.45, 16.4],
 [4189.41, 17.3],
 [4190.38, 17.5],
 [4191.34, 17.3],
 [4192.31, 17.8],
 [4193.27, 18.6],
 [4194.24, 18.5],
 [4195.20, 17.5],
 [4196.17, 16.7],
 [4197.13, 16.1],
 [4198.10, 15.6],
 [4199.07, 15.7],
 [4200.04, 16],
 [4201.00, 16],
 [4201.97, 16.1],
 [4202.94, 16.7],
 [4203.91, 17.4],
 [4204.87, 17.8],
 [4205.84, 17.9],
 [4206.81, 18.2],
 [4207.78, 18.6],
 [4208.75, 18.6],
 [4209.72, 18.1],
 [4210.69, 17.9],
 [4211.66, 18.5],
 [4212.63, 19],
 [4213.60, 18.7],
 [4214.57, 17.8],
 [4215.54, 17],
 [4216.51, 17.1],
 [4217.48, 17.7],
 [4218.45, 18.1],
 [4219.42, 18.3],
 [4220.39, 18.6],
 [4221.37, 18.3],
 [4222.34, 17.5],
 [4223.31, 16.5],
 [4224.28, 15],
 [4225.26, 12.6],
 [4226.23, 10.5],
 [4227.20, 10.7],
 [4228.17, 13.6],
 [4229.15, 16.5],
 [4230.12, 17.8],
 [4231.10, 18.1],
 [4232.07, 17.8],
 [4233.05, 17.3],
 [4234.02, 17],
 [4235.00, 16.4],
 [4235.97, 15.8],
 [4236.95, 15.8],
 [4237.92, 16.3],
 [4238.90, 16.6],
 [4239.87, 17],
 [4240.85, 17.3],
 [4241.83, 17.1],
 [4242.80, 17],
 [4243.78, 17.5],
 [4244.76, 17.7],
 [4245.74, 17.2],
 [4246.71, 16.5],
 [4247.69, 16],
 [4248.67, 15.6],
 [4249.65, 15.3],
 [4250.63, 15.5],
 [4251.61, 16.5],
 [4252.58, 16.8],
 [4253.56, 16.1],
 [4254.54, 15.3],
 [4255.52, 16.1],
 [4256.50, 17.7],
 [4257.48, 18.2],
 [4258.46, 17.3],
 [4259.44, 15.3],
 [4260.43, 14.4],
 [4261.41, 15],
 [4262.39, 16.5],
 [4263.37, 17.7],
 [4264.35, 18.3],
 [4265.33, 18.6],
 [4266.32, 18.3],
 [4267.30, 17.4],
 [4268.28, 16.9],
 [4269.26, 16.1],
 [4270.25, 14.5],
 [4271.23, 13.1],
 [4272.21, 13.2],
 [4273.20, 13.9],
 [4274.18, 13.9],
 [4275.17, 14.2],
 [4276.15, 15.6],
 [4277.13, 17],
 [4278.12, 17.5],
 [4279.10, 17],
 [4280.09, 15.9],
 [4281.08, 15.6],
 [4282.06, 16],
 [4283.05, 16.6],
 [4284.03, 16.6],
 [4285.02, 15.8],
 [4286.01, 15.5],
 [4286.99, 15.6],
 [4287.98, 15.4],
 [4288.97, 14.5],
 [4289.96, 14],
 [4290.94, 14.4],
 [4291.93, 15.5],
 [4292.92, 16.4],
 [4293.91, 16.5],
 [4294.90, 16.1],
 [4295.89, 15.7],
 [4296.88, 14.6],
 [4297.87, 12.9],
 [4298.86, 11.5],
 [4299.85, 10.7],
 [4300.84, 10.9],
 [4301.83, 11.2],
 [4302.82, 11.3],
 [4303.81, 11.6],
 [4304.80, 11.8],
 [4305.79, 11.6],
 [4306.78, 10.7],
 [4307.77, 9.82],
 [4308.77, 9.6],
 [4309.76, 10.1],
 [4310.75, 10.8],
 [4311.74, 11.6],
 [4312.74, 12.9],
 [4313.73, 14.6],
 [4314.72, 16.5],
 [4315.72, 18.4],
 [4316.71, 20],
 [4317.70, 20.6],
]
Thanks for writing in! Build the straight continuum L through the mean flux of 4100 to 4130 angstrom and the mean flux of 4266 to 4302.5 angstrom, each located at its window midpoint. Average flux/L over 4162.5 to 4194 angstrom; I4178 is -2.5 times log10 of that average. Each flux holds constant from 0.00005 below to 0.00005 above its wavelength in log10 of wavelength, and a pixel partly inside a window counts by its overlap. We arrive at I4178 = -0.05 mag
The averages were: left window 17.5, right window 15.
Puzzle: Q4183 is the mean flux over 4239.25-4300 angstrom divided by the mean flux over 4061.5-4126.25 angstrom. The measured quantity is 0.9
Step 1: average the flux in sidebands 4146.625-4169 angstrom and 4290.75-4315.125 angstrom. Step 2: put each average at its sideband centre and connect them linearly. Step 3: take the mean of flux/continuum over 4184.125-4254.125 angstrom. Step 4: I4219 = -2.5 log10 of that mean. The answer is -0.07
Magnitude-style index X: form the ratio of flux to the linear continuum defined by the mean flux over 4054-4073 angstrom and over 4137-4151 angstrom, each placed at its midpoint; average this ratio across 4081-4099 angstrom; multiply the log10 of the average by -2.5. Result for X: -0.11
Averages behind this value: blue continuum 15.8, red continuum 17.8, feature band 18.2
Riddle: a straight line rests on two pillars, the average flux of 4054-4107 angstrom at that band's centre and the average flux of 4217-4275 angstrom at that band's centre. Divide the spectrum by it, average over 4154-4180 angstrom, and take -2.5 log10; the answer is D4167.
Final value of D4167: -0.07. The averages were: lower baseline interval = 16.6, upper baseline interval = 16.3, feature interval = 17.5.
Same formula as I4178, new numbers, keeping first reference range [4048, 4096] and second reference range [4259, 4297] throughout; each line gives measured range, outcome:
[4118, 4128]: -0.09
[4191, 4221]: -0.09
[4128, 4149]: -0.06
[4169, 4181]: -0.03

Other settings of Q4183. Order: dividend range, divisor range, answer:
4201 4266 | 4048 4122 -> 0.99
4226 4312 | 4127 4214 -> 0.87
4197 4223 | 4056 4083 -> 1.10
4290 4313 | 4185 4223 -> 0.72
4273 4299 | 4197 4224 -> 0.88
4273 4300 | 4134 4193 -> 0.87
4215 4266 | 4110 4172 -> 0.92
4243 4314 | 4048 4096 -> 0.88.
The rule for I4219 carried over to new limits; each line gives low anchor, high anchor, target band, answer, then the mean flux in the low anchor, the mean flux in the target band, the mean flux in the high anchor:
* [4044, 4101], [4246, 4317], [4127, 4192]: -0.097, 16.6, 17.4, 14.9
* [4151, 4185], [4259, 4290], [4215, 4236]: 0.018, 17.4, 16.3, 15.8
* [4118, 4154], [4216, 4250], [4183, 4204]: 0.002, 17.6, 16.9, 16.4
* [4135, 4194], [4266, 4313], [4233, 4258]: -0.088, 17.5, 16.6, 14.1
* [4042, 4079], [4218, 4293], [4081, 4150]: -0.110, 15.9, 17.6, 16.1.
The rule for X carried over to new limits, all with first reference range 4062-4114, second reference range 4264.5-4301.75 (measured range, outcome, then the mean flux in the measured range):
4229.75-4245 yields -0.09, 17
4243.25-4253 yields -0.07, 16.5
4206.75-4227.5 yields -0.08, 17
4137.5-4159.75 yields -0.08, 17.5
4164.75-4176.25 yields -0.06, 17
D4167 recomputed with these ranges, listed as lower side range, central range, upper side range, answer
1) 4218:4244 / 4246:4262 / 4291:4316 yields -0.06 mag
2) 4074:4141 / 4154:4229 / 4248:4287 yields -0.02 mag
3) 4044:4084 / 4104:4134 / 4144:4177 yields -0.06 mag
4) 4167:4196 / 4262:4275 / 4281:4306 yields -0.08 mag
